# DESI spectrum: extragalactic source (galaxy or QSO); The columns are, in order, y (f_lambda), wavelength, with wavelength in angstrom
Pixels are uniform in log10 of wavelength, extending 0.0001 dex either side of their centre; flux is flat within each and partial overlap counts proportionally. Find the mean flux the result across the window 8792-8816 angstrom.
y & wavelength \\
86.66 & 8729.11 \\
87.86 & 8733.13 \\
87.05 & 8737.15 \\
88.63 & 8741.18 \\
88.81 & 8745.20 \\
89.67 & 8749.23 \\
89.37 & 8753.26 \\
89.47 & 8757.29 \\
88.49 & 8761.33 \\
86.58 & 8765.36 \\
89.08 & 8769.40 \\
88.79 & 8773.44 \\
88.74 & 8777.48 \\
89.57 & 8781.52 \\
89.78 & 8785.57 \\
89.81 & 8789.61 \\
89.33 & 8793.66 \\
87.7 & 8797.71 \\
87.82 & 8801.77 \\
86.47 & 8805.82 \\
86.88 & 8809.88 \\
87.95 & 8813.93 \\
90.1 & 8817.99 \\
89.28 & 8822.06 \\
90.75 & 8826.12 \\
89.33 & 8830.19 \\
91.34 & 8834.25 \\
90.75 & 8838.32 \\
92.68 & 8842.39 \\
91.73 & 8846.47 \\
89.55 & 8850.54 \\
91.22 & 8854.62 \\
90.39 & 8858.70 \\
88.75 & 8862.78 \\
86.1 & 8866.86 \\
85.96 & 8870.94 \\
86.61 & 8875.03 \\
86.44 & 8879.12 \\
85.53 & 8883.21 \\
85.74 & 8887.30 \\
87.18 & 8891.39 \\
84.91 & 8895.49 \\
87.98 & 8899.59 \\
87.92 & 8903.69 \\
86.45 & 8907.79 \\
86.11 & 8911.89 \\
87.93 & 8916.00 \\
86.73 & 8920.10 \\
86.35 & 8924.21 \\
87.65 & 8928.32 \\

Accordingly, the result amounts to 87.7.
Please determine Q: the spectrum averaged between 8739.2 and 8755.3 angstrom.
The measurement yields 89.2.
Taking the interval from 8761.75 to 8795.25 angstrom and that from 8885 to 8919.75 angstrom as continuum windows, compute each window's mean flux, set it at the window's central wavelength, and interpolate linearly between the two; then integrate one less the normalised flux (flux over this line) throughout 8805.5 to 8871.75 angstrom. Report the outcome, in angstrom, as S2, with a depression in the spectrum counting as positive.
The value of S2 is -1.2 angstrom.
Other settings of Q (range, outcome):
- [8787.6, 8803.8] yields 88.6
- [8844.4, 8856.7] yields 90.8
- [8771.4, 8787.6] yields 89.3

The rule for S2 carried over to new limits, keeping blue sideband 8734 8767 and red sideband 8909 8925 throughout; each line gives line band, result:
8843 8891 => -0.43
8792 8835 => -0.42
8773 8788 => -0.18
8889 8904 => 0.03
